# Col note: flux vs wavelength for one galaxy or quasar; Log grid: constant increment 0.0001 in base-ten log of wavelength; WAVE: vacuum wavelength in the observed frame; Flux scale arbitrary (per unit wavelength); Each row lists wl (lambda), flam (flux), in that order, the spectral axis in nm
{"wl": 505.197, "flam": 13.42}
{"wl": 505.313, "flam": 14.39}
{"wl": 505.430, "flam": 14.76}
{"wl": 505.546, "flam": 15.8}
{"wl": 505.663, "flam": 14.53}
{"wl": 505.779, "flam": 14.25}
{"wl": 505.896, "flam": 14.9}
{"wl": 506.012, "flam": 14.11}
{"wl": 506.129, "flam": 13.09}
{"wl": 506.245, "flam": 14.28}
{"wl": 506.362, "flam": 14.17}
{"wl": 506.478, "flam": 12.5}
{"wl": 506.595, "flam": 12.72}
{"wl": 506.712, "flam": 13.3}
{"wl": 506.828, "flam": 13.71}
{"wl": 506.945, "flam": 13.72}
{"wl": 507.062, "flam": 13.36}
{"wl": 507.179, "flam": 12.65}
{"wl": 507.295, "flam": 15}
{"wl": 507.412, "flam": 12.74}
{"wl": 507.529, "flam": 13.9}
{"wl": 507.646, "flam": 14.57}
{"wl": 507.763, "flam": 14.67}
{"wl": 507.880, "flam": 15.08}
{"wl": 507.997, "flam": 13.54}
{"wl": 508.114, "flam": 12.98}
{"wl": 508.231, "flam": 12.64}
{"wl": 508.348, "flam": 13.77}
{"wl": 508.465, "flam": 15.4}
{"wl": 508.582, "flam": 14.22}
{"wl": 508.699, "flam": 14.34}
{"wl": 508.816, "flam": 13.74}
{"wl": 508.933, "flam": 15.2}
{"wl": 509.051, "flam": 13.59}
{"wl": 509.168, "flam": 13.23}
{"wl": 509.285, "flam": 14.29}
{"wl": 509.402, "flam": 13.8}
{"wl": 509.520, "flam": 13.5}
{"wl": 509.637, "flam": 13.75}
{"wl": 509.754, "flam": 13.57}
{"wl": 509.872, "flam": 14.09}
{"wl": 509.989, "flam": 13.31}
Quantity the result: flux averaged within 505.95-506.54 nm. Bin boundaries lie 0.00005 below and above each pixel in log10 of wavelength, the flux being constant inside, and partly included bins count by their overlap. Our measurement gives 13.6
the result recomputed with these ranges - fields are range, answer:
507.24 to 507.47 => 13.8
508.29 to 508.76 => 14.4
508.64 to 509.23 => 14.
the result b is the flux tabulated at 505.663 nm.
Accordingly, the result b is 14.53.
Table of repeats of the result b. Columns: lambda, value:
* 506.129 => 13.09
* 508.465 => 15.4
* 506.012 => 14.11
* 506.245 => 14.28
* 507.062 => 13.36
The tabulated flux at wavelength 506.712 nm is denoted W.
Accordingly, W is 13.3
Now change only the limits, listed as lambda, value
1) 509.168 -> 13.23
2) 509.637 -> 13.75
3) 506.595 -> 12.72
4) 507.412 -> 12.74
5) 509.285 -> 14.29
